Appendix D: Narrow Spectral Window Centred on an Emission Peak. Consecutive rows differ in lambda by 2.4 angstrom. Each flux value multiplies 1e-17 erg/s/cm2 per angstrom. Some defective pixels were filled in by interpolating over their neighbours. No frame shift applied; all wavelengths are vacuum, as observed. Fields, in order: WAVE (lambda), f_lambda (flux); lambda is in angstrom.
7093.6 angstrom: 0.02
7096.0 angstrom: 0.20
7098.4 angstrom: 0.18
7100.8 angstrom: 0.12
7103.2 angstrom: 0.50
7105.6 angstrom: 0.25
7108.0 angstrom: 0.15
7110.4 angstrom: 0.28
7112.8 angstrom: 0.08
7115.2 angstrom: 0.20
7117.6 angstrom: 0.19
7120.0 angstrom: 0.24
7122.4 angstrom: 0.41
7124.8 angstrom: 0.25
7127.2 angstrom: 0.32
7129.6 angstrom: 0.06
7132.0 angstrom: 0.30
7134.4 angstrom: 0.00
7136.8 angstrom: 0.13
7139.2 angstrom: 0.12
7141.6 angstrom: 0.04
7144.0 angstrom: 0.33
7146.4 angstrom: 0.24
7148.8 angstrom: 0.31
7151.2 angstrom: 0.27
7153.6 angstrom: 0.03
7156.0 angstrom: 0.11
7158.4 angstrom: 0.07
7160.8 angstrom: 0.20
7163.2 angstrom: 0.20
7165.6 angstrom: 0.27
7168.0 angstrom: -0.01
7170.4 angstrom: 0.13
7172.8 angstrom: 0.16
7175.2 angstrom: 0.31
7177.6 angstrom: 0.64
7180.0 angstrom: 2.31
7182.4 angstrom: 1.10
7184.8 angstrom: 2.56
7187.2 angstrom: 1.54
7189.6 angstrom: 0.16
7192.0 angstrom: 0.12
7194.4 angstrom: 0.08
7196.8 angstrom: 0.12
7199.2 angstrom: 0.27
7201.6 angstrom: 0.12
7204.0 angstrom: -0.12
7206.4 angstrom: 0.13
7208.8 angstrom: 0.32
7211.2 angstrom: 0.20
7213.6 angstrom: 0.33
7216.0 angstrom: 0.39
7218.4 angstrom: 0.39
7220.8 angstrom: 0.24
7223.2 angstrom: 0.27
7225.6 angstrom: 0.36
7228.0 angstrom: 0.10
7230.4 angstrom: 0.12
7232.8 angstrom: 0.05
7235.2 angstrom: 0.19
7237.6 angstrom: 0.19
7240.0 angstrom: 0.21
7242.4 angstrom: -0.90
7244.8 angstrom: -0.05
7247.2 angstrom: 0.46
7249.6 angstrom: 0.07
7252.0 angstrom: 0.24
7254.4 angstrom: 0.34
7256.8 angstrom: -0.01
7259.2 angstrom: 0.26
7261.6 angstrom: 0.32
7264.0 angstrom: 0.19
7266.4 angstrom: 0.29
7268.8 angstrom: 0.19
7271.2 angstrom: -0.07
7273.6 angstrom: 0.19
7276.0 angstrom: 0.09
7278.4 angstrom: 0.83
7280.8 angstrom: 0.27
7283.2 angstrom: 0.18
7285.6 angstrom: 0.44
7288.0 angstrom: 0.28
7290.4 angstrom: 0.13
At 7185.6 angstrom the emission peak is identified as [O II] 3727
